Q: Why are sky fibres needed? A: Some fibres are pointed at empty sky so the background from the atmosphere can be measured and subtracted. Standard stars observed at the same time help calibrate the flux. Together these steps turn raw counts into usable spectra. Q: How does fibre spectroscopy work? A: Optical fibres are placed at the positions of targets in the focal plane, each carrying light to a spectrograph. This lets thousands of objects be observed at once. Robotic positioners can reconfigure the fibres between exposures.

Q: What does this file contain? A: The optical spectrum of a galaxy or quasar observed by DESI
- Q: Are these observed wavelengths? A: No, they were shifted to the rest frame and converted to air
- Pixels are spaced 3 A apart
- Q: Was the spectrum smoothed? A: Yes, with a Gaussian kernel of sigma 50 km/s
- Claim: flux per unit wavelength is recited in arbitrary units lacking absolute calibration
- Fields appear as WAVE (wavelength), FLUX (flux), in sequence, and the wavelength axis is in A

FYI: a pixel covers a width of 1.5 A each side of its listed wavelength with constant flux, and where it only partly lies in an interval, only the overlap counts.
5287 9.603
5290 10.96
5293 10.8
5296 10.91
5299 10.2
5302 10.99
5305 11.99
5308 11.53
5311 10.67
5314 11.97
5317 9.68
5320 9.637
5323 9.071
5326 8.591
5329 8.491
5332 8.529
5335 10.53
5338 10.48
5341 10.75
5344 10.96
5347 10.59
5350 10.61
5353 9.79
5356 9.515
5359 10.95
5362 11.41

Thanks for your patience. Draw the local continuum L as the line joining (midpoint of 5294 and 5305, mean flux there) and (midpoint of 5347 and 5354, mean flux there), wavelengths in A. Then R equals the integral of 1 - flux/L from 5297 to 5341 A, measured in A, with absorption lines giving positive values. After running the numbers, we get 1.9 A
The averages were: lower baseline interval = 10.9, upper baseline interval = 10.3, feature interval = 10.2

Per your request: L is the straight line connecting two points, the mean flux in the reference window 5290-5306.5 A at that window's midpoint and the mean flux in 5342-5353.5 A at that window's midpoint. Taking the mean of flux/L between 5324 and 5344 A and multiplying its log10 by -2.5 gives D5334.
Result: 0.11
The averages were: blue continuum 11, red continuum 10.6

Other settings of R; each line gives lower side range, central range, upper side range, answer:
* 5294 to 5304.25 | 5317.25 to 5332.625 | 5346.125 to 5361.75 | 2.39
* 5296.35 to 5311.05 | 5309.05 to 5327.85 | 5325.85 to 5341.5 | 0.76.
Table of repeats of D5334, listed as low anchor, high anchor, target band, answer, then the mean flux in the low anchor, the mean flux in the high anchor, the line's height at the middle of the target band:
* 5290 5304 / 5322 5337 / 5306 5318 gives -0.108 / 10.8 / 9.09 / 10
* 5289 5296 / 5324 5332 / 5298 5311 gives -0.110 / 10.9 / 8.57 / 10.1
